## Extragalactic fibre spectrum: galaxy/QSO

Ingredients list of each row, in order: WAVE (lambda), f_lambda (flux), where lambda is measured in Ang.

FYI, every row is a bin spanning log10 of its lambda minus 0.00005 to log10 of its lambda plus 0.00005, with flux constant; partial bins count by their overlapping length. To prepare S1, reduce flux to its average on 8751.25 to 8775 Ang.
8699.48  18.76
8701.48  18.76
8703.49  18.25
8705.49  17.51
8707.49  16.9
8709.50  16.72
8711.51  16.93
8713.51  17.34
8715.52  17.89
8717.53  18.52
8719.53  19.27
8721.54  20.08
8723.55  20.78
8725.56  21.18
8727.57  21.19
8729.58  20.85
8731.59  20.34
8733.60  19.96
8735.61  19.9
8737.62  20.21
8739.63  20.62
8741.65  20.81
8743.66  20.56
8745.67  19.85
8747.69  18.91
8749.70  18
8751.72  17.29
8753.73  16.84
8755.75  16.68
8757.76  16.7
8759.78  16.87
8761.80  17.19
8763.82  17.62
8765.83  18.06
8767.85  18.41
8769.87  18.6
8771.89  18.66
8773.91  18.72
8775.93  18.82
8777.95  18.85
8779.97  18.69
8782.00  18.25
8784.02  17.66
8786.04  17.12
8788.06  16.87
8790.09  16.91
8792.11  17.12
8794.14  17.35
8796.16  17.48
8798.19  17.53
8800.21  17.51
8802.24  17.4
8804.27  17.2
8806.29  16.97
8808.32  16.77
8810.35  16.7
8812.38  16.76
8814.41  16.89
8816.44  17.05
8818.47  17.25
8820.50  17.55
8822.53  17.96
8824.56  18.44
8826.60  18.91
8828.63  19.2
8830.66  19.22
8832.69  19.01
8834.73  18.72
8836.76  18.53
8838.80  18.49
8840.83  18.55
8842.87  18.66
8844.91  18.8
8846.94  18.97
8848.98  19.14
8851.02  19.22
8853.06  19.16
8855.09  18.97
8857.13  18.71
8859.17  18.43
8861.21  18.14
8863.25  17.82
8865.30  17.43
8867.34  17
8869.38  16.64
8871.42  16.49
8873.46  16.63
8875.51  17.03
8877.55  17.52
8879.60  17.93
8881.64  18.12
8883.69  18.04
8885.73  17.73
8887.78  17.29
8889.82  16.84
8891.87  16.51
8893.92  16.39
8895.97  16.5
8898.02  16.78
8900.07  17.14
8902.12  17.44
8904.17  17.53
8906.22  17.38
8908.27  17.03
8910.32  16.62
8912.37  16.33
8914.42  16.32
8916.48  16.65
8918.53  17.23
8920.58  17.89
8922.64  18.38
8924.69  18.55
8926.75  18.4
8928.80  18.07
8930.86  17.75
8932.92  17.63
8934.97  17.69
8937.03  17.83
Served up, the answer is 17.7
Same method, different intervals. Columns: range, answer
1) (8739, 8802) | 18.1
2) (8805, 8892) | 17.9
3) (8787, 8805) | 17.3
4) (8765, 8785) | 18.5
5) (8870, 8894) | 17.2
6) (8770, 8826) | 17.6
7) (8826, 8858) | 18.9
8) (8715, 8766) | 19.1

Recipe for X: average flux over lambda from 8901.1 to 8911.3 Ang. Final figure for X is 17.2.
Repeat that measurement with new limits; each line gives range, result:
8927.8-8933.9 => 17.8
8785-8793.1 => 17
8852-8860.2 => 18.8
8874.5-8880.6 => 17.5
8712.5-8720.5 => 18.3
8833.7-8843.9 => 18.6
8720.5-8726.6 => 20.7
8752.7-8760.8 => 16.8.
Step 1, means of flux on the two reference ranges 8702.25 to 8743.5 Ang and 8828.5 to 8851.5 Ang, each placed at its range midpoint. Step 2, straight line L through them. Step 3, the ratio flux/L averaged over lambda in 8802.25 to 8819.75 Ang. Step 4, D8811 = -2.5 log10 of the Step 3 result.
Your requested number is 0.120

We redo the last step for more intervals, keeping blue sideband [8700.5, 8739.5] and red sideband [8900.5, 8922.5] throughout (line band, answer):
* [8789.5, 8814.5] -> 0.07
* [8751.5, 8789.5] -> 0.05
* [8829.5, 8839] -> -0.05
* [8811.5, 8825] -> 0.04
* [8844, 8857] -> -0.08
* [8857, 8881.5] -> 0.01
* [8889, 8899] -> 0.04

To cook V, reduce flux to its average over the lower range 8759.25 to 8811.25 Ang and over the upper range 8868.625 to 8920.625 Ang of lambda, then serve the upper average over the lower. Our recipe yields 1.0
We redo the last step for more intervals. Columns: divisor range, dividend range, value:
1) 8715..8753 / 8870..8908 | 0.87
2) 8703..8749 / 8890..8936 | 0.89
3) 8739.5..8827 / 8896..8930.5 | 0.97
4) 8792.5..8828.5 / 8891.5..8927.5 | 0.98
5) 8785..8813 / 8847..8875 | 1.05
